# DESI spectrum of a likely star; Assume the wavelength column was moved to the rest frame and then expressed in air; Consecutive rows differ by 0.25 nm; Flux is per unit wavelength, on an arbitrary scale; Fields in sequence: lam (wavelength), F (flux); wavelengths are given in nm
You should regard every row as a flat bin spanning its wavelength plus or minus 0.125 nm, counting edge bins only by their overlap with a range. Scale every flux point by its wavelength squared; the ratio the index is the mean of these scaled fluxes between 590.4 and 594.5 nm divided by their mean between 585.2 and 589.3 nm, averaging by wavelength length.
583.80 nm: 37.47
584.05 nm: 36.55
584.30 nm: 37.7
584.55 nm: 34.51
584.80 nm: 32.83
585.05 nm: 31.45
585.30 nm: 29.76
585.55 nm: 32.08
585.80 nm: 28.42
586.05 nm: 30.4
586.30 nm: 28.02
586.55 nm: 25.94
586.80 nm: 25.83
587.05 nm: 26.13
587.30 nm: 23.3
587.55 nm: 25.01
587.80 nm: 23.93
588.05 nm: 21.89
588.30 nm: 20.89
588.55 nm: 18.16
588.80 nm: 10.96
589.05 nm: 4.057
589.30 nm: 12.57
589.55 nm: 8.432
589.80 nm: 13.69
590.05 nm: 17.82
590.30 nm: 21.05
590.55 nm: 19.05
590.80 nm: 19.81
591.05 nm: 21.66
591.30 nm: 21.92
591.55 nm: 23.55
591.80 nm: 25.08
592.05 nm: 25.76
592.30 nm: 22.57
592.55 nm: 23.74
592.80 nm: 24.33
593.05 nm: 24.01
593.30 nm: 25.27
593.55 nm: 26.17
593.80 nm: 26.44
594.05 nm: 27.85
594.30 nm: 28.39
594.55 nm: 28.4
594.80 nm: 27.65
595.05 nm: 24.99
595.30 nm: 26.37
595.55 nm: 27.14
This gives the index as 1.1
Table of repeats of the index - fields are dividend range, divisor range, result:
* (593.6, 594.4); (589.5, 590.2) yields 1.97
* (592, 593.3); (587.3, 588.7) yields 1.12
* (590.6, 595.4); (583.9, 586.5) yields 0.80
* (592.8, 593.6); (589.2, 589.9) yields 2.20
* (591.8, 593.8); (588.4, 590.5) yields 1.83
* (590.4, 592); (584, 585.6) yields 0.67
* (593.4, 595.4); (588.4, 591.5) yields 1.71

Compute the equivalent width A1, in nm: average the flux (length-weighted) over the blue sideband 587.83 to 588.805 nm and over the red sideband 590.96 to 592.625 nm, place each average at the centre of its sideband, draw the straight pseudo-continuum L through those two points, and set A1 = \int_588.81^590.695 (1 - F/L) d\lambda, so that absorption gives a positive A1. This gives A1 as 0.673 nm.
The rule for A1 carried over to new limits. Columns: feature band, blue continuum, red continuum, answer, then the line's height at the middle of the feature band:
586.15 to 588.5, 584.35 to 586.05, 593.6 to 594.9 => 0.49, 30.8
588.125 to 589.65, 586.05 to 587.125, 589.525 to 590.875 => 0.59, 20.7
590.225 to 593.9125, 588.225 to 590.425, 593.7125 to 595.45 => -0.47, 20.9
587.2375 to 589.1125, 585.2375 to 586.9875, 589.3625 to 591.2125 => 0.36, 23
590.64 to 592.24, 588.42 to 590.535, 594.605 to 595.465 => -0.41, 18.2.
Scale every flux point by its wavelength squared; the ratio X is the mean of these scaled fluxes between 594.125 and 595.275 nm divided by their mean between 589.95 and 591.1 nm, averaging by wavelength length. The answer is 1.40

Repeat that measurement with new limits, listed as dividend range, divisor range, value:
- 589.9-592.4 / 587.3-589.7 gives 1.33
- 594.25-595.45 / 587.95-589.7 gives 2.01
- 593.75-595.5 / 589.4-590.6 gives 1.75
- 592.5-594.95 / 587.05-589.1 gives 1.37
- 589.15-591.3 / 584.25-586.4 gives 0.55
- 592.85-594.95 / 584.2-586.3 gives 0.86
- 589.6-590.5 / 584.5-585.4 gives 0.54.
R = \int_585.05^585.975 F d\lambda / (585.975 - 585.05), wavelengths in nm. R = 30.3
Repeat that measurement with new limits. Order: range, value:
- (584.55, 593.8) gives 22.9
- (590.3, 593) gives 22.7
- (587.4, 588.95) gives 19.9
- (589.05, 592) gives 18.2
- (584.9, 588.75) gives 25.8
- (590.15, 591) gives 20.1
